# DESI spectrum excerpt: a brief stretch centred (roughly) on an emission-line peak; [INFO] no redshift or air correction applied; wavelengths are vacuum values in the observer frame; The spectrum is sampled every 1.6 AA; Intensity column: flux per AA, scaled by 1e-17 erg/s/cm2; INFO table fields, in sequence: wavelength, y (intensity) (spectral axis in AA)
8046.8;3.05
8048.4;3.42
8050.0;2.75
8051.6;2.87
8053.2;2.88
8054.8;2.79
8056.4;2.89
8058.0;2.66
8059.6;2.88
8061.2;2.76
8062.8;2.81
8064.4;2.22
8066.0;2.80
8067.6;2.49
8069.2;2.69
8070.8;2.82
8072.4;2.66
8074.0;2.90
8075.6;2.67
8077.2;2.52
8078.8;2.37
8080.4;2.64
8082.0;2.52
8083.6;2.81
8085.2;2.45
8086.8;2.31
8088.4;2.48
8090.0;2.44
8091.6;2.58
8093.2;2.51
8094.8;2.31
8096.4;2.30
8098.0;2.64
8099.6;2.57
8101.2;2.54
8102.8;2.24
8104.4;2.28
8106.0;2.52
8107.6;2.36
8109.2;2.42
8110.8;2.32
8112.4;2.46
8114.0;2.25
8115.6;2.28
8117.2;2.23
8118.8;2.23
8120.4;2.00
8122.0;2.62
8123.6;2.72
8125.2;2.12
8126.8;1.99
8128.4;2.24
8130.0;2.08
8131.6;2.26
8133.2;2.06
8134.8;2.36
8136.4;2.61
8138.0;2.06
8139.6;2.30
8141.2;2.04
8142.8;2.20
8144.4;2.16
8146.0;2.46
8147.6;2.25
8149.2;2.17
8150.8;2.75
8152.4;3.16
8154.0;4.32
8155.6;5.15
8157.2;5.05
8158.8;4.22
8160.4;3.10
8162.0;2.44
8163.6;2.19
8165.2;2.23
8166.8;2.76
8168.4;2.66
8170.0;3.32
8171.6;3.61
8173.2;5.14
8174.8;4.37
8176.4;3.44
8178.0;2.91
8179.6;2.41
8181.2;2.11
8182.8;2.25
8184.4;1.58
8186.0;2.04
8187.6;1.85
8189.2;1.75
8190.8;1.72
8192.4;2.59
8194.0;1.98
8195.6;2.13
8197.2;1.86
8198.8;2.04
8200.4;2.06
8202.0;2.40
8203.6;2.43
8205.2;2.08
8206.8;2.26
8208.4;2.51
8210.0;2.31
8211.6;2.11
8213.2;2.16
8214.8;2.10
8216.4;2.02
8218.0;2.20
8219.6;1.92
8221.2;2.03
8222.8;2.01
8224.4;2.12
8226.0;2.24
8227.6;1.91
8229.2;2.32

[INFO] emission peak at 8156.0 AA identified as [S II]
